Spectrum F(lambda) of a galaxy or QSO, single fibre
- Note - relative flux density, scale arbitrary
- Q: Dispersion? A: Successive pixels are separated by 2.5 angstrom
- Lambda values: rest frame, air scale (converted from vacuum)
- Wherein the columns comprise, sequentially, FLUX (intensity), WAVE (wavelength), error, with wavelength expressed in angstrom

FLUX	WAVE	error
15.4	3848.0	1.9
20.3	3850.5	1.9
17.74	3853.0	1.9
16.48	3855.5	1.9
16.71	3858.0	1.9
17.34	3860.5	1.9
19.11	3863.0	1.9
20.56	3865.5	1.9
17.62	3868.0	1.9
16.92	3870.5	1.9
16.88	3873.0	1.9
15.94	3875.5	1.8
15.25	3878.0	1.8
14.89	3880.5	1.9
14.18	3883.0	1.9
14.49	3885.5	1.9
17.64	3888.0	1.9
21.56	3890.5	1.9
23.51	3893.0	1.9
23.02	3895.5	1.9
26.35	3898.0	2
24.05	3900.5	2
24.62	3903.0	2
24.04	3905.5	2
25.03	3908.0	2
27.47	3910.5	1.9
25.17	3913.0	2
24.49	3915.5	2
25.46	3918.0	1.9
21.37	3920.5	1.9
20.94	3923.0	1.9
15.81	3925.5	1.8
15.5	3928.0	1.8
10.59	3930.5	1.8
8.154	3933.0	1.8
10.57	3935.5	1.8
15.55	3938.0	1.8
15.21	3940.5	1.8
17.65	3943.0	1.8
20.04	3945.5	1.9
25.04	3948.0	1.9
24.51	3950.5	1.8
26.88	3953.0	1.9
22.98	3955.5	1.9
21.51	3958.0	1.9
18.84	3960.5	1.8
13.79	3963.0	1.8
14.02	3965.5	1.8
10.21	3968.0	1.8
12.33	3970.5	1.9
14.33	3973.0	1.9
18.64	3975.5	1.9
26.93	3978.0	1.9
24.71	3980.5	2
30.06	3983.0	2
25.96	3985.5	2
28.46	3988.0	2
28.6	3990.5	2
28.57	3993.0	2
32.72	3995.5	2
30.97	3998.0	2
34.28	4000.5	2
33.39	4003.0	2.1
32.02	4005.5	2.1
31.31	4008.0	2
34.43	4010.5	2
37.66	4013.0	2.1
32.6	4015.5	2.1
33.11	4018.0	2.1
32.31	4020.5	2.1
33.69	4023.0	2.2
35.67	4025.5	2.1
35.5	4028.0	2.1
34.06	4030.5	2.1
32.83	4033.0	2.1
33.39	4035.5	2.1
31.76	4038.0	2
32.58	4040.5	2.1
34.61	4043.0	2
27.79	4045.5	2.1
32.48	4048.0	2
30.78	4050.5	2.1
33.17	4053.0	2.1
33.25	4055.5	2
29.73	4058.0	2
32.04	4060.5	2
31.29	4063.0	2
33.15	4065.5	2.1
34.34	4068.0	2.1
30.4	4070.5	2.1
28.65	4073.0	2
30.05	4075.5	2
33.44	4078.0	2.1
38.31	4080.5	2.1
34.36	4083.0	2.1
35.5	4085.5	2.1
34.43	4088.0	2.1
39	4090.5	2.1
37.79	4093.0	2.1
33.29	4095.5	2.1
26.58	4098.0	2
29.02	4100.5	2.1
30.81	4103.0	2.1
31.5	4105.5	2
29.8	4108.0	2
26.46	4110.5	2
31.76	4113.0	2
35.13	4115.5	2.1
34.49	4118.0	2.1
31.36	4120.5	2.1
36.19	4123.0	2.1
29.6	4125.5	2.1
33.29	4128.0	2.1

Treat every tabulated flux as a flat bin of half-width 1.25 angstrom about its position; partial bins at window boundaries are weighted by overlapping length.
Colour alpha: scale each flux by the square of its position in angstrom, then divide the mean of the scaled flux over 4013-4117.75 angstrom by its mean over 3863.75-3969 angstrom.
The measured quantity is 1.83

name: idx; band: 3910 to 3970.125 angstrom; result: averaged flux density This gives 18.6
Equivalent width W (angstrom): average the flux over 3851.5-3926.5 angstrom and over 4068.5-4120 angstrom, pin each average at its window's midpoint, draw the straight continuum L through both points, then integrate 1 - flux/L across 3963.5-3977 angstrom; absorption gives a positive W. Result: 5.89 angstrom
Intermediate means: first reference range 20.2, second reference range 32.5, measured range 14.1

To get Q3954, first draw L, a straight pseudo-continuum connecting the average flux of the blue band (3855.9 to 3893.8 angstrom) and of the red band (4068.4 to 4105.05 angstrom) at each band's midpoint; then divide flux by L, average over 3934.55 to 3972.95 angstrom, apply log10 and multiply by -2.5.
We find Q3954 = 0.28 mag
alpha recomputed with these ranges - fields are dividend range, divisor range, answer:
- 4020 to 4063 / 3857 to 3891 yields 2.09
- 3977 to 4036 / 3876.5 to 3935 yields 1.67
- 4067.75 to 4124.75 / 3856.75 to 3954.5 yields 1.84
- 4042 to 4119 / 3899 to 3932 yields 1.61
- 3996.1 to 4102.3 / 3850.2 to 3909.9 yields 1.85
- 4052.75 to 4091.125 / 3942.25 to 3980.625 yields 1.80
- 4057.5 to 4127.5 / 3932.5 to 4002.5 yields 1.59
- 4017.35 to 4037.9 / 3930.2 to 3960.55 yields 1.90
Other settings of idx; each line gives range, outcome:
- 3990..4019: 32.6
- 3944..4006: 23.9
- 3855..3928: 20.2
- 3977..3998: 28.4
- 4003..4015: 33.7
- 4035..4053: 31.9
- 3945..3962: 22.8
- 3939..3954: 21.4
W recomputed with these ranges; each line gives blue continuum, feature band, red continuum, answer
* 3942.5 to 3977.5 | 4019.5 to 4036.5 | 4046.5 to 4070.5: -3.6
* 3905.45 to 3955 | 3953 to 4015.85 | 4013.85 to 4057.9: 3.4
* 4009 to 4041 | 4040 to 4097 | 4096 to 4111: -3.2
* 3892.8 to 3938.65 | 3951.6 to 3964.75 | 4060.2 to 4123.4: 1.6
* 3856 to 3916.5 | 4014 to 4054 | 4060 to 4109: -4.6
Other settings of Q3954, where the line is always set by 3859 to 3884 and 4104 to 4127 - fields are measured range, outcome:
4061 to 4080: -0.10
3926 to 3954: 0.23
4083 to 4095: -0.20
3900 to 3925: -0.23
